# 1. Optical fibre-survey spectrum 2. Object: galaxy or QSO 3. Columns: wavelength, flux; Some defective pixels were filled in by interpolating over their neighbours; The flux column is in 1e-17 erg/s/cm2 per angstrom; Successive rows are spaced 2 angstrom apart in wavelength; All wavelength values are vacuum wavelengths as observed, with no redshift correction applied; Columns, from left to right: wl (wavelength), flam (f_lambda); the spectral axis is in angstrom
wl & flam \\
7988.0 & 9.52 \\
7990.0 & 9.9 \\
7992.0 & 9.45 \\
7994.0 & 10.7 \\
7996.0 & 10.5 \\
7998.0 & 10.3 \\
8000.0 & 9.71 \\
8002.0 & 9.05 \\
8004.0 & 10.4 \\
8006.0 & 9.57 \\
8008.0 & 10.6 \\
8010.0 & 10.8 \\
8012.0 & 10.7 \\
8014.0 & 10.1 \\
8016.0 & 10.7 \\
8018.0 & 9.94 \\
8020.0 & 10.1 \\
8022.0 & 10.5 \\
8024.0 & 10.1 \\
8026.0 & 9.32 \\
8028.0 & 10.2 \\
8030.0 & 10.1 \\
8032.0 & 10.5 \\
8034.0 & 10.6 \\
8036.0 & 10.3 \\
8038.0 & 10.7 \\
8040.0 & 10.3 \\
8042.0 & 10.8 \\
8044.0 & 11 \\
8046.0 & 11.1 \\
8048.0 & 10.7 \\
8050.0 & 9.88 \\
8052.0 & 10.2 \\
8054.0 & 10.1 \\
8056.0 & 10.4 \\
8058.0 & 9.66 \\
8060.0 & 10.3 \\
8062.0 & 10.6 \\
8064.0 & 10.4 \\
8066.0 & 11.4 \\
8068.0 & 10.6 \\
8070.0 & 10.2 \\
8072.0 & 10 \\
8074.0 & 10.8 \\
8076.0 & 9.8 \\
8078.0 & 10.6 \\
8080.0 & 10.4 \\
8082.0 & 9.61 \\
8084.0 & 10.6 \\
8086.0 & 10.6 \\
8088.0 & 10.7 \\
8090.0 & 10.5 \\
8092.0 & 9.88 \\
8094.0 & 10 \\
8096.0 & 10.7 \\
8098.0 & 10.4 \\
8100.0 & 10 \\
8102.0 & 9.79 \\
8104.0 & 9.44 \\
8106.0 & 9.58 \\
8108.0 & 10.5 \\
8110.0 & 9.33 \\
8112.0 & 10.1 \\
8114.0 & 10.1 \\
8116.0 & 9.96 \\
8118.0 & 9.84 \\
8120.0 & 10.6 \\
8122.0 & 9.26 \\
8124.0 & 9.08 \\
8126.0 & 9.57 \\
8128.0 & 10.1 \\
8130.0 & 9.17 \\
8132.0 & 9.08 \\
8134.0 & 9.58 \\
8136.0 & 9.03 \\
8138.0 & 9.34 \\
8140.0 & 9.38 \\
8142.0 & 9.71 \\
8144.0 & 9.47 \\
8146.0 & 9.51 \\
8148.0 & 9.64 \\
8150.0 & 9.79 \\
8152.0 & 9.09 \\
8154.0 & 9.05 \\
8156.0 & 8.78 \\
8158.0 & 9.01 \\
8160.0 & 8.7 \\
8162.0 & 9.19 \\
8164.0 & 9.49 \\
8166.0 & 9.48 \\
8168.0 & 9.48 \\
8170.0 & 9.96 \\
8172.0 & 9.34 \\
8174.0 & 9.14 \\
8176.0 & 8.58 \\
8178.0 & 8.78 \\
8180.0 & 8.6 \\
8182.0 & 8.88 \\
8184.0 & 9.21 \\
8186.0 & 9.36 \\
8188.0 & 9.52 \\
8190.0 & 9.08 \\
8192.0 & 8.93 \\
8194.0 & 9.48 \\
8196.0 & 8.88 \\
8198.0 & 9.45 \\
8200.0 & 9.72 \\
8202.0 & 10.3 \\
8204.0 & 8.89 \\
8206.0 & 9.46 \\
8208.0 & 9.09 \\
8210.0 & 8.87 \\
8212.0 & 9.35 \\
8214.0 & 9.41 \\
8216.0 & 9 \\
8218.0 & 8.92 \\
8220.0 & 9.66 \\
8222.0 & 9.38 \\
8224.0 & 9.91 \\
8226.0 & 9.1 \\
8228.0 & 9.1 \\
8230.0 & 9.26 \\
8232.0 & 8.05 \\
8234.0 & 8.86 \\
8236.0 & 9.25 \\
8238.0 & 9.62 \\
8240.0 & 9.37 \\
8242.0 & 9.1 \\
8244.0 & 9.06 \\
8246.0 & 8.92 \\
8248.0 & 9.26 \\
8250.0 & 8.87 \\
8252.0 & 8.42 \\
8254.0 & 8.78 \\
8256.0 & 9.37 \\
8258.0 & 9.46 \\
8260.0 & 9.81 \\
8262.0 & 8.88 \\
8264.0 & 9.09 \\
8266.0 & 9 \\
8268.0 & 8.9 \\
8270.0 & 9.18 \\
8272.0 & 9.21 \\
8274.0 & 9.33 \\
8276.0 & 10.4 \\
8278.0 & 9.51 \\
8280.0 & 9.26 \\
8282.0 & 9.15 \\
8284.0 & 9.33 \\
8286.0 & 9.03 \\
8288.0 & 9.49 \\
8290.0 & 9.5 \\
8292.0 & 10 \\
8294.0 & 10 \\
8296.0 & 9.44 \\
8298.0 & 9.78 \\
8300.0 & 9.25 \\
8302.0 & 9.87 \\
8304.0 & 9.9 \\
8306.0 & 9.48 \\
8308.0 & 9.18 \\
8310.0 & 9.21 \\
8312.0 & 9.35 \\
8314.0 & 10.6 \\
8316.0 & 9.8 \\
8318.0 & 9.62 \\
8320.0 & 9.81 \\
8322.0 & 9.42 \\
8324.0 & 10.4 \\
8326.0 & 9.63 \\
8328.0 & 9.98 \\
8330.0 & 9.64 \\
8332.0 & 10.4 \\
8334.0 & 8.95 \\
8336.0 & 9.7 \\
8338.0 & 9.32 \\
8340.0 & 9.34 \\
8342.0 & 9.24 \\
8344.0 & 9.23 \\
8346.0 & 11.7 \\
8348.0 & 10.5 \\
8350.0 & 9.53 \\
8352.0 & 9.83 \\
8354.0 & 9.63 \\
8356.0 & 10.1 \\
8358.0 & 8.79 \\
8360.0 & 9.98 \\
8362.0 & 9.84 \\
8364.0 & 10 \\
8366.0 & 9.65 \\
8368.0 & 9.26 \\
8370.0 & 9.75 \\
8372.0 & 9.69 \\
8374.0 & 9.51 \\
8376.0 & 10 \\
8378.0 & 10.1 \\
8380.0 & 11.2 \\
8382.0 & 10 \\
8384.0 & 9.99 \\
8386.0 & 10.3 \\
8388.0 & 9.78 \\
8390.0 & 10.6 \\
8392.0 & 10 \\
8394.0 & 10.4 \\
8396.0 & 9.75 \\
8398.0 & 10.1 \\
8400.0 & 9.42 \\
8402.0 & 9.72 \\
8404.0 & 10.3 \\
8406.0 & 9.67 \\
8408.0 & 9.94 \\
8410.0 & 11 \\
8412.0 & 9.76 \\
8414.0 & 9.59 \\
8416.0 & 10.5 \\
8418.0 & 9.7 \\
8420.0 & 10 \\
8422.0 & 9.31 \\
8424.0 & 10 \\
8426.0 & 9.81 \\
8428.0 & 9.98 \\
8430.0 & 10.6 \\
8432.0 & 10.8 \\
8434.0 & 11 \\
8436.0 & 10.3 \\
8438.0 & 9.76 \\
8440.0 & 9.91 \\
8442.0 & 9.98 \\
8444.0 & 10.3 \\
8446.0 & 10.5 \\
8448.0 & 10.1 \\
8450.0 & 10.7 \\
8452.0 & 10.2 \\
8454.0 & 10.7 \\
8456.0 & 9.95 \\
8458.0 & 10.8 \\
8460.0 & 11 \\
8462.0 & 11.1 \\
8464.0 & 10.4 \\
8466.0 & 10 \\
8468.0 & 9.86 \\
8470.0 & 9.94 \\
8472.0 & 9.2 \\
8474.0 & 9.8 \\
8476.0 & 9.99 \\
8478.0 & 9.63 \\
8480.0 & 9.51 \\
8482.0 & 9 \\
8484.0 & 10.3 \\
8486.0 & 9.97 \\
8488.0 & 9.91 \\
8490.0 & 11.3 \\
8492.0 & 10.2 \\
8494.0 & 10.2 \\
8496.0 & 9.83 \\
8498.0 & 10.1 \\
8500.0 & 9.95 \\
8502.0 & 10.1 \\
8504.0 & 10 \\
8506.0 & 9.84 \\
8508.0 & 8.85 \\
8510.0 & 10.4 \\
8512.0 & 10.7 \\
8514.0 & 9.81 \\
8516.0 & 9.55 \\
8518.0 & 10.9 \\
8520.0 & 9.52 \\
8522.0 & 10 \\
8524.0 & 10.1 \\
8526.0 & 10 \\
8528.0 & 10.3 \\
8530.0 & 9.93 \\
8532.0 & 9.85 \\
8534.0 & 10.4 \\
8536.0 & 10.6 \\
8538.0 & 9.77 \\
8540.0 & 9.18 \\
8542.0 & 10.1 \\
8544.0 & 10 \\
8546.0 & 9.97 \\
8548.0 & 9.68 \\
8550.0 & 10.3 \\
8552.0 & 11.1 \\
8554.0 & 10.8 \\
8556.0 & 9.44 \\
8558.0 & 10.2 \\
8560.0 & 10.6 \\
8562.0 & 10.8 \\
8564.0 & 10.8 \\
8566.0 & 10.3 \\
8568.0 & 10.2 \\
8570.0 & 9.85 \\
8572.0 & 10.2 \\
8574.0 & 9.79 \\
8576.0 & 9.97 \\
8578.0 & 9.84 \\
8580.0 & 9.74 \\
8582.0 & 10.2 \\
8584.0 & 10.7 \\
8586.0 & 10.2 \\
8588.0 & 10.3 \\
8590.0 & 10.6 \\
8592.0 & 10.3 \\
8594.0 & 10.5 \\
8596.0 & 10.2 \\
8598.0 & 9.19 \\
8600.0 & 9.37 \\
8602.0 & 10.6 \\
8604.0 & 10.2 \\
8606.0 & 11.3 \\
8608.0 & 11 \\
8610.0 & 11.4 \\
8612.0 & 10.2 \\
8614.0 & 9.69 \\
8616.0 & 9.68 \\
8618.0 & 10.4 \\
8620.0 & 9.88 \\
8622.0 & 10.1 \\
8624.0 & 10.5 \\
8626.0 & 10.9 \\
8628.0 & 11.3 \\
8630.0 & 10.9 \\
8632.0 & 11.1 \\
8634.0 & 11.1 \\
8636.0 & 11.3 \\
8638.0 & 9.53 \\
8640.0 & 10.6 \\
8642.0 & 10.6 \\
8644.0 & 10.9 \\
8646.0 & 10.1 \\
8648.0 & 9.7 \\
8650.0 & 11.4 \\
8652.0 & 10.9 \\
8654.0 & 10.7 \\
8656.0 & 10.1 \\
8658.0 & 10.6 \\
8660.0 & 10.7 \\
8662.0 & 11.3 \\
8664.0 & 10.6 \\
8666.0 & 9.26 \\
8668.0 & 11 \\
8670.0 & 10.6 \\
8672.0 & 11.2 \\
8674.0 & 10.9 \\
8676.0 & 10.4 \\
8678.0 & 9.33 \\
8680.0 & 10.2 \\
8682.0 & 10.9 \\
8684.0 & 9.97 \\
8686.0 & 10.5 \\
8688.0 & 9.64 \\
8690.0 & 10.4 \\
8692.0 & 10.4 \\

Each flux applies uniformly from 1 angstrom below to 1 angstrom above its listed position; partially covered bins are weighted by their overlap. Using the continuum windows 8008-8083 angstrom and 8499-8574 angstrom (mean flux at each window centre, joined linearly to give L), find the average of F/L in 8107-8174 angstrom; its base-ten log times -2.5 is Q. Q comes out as 0.090 mag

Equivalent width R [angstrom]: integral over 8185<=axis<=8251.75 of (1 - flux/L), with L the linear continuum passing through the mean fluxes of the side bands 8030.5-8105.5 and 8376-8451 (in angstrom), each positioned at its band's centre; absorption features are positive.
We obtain 6.78 angstrom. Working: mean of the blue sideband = 10.4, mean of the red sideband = 10.1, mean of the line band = 9.22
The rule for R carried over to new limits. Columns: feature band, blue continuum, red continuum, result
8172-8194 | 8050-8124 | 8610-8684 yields 2.6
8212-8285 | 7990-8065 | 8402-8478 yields 7.2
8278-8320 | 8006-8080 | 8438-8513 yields 2.7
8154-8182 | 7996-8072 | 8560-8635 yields 3.3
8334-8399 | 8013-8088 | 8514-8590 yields 2.1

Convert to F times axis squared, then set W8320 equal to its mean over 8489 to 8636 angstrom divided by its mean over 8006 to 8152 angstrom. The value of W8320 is 1.1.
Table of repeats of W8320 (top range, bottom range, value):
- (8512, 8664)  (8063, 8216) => 1.19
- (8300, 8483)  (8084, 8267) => 1.11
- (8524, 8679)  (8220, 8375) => 1.17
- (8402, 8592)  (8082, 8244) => 1.16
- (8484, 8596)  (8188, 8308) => 1.17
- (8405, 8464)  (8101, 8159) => 1.15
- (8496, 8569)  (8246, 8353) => 1.12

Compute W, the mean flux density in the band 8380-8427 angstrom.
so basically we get 10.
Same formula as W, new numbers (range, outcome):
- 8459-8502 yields 10.1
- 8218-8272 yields 9.14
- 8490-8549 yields 10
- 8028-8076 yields 10.4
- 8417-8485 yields 10.1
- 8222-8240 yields 9.17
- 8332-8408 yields 9.87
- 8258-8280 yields 9.33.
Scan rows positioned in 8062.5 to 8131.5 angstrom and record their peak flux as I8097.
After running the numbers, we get 11.4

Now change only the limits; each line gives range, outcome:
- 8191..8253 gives 10.3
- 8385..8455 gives 11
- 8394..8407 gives 10.4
